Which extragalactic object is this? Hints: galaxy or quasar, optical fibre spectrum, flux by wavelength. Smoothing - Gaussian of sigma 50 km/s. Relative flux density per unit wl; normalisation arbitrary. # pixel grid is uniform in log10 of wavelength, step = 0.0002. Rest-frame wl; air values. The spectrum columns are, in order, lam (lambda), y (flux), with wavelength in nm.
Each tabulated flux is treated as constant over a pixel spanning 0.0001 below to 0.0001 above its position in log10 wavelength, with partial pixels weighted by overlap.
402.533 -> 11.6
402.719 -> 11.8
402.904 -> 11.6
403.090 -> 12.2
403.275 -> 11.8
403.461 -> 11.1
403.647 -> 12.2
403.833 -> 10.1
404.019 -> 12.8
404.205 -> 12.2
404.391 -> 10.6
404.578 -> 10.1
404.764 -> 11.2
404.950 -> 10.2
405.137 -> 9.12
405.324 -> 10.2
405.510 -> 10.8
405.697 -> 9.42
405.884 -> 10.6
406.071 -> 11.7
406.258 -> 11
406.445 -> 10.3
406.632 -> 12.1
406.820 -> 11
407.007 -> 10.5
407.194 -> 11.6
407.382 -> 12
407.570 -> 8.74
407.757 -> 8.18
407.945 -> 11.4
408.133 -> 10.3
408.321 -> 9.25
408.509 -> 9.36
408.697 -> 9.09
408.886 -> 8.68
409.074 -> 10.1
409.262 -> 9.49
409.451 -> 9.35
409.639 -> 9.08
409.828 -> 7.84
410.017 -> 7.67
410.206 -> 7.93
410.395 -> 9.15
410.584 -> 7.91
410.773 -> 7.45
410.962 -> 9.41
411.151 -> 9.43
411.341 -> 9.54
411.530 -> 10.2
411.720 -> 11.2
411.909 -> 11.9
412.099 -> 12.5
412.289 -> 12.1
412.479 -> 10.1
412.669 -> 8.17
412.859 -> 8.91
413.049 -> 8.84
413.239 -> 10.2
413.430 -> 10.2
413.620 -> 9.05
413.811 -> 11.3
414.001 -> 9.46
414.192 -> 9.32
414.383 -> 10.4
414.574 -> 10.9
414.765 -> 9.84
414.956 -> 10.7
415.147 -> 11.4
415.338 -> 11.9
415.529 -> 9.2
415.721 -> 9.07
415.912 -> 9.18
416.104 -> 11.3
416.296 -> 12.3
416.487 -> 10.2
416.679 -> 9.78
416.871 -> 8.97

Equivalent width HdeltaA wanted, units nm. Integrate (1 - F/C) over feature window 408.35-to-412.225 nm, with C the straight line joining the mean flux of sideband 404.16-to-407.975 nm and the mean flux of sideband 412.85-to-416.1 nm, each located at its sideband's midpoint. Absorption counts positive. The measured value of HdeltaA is 0.35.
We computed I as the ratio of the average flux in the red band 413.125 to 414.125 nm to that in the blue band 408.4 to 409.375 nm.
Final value 1.1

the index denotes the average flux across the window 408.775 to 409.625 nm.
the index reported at 9.37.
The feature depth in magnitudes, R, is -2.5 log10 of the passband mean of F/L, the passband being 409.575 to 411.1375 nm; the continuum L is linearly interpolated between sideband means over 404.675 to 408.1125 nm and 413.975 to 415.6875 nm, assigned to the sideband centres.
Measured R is 0.244 mag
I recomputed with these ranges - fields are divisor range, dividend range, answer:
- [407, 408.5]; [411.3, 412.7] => 1.07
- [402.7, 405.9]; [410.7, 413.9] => 0.91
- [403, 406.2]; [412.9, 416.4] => 0.93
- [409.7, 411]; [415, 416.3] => 1.29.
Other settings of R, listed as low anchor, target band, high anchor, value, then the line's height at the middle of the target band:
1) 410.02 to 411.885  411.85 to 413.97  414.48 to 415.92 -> -0.06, 9.71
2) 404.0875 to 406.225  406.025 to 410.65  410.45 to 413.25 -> 0.06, 10.2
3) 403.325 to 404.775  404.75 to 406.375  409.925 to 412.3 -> 0.05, 10.9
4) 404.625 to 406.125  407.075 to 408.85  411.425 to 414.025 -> 0.04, 10.3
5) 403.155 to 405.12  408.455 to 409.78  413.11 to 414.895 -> 0.15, 10.6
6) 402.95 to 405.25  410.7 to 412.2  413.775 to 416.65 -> 0.04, 10.6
